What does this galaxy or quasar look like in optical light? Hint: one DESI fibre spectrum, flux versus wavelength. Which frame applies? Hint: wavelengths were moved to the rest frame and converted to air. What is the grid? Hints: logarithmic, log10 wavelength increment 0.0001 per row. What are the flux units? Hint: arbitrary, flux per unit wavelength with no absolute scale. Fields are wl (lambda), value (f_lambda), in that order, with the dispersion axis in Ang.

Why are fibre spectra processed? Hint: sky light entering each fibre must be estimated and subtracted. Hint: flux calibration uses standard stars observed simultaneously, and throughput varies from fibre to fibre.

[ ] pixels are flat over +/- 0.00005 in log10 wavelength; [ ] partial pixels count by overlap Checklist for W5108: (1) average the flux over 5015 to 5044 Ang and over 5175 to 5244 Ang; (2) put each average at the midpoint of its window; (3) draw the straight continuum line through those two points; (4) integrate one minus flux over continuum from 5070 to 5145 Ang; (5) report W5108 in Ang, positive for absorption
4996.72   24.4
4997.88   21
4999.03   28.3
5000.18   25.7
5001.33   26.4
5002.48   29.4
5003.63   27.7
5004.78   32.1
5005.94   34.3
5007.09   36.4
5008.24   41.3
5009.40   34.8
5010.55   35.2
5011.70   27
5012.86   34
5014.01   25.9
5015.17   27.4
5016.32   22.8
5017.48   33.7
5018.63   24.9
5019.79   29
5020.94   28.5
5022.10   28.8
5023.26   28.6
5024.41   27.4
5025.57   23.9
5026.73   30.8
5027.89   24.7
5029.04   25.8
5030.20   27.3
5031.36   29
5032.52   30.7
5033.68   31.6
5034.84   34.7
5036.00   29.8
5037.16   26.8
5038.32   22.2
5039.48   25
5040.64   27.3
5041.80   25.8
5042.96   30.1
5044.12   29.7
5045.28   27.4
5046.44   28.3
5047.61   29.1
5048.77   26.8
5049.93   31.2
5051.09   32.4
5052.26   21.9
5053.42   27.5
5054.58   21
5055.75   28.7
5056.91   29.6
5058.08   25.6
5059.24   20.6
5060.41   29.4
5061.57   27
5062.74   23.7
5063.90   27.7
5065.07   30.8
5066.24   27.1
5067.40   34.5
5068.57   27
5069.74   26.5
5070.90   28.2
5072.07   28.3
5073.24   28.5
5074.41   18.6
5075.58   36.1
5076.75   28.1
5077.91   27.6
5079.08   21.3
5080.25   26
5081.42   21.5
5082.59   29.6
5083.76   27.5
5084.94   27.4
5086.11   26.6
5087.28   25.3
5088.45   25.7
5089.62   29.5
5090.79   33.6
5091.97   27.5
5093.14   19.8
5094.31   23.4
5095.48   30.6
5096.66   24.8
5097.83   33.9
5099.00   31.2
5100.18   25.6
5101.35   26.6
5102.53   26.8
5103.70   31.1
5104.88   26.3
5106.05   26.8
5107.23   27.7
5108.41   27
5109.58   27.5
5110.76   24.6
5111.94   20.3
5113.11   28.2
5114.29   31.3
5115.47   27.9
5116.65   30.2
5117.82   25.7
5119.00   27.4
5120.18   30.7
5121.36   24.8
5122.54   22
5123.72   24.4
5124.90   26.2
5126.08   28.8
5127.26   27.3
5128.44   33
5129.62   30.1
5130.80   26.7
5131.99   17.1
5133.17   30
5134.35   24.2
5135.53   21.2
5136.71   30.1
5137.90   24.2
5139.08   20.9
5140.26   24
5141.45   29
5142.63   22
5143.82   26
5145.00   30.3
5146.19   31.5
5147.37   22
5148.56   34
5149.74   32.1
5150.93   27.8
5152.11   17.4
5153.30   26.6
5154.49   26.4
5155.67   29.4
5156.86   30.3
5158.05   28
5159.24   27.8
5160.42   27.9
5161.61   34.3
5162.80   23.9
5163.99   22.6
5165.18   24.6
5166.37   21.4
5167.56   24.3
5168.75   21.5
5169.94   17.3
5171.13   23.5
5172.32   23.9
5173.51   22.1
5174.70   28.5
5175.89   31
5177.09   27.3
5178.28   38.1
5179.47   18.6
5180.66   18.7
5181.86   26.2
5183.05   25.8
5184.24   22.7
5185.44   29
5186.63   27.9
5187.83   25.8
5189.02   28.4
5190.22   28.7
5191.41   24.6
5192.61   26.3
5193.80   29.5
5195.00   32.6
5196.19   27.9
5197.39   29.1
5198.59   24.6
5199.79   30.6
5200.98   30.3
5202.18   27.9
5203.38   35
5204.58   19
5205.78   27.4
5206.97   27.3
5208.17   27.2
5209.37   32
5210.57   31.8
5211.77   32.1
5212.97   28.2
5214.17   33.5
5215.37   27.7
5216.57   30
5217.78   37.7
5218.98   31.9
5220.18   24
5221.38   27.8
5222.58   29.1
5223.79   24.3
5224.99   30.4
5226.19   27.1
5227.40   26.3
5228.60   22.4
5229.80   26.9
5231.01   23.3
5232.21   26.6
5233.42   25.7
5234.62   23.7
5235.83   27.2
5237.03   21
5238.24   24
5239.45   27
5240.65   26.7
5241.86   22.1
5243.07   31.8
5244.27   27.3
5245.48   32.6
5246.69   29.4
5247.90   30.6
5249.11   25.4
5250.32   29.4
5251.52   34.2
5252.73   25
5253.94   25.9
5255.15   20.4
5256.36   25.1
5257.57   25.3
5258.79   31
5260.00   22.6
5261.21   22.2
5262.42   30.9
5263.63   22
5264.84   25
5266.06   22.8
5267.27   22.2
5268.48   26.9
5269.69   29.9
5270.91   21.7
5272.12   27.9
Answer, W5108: 2.67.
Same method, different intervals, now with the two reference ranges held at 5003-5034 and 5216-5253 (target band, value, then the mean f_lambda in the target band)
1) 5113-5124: 0.5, 27.3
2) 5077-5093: 1.3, 26.7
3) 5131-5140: 1.4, 24.1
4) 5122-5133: 0.9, 26.3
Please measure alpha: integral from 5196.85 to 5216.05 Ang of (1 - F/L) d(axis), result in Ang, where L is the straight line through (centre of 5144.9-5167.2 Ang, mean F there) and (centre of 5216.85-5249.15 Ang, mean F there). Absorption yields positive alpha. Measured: -1.28 Ang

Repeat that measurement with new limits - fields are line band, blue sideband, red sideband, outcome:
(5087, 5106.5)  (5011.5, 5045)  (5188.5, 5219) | 0.6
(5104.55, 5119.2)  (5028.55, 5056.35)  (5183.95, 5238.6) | 0.5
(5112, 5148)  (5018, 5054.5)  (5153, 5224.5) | 1.4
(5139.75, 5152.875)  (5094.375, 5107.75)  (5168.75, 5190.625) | -0.1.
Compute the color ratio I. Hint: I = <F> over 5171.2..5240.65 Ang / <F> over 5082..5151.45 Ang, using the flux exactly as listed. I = 1.01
